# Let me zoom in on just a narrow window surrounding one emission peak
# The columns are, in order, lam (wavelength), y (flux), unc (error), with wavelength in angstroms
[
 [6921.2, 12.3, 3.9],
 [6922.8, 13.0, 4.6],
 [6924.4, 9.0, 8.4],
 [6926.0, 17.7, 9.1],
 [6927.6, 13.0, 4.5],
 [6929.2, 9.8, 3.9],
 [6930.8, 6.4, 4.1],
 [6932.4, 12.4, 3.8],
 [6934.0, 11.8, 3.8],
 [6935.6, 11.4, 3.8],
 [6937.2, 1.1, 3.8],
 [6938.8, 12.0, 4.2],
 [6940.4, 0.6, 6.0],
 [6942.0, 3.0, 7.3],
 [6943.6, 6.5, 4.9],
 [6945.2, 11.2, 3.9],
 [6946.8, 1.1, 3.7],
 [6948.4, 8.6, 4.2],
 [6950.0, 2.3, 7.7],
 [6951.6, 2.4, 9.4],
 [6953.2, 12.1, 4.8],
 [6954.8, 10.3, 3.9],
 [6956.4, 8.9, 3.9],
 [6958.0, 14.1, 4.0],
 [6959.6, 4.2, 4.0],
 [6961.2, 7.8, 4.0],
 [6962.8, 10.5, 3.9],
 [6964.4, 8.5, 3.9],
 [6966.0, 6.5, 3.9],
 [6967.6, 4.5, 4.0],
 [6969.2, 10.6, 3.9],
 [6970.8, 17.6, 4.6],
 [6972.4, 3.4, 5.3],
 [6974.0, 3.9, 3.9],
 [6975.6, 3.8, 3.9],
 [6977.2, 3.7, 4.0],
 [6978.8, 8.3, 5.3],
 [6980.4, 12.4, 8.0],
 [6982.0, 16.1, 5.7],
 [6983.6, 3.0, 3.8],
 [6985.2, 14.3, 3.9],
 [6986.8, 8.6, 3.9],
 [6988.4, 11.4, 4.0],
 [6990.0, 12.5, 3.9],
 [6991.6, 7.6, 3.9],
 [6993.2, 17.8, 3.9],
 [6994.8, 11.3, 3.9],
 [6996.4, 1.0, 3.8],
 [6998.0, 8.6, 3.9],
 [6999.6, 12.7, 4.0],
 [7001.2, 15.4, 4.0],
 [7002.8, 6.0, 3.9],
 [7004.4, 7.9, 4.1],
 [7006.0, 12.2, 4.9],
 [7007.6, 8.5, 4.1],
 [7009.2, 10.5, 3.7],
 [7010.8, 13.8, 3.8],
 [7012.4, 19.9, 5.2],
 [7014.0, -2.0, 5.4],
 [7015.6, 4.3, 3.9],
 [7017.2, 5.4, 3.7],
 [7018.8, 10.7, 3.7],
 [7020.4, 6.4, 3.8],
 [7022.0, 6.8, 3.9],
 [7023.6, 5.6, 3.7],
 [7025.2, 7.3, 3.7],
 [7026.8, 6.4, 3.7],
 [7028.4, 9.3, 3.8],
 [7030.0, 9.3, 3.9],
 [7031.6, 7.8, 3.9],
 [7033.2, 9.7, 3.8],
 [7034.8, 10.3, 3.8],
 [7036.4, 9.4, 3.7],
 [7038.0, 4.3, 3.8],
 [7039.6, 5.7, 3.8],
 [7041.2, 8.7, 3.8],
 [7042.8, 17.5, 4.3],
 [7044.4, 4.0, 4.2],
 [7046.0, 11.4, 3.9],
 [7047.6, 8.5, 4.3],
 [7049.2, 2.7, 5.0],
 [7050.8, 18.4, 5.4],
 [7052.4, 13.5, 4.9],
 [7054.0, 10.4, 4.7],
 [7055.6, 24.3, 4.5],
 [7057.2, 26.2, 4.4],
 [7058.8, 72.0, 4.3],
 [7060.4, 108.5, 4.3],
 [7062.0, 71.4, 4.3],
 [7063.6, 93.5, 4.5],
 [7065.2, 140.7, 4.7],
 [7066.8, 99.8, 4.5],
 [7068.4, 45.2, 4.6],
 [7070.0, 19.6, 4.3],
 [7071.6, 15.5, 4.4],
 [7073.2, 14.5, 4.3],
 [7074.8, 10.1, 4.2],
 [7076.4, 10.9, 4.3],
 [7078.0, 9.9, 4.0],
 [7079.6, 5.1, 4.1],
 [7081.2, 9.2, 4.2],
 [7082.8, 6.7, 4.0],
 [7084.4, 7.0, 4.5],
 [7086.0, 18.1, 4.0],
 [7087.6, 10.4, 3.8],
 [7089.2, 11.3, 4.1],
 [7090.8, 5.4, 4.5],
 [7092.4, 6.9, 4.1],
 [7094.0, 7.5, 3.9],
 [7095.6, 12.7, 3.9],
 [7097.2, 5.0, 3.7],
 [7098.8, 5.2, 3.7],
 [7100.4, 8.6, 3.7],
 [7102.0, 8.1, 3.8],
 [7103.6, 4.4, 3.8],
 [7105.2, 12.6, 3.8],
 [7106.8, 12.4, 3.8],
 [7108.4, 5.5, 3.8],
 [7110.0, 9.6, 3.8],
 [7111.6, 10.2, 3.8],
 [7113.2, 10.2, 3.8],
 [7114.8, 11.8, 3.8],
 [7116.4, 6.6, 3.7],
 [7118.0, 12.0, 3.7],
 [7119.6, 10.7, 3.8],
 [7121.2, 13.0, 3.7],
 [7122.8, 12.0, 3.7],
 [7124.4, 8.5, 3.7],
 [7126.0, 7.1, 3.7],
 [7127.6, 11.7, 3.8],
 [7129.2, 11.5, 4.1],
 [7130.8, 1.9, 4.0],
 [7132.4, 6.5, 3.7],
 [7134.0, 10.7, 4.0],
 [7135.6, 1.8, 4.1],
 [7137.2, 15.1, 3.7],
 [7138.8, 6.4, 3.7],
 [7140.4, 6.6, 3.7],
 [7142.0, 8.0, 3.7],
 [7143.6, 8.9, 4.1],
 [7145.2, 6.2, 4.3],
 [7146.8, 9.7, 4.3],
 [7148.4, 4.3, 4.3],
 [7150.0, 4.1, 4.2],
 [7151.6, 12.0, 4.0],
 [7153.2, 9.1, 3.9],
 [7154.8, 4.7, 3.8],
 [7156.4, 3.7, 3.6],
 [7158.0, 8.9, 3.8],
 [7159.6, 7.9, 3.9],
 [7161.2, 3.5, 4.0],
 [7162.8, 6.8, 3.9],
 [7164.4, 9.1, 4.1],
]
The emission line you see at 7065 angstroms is [O II] 3727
